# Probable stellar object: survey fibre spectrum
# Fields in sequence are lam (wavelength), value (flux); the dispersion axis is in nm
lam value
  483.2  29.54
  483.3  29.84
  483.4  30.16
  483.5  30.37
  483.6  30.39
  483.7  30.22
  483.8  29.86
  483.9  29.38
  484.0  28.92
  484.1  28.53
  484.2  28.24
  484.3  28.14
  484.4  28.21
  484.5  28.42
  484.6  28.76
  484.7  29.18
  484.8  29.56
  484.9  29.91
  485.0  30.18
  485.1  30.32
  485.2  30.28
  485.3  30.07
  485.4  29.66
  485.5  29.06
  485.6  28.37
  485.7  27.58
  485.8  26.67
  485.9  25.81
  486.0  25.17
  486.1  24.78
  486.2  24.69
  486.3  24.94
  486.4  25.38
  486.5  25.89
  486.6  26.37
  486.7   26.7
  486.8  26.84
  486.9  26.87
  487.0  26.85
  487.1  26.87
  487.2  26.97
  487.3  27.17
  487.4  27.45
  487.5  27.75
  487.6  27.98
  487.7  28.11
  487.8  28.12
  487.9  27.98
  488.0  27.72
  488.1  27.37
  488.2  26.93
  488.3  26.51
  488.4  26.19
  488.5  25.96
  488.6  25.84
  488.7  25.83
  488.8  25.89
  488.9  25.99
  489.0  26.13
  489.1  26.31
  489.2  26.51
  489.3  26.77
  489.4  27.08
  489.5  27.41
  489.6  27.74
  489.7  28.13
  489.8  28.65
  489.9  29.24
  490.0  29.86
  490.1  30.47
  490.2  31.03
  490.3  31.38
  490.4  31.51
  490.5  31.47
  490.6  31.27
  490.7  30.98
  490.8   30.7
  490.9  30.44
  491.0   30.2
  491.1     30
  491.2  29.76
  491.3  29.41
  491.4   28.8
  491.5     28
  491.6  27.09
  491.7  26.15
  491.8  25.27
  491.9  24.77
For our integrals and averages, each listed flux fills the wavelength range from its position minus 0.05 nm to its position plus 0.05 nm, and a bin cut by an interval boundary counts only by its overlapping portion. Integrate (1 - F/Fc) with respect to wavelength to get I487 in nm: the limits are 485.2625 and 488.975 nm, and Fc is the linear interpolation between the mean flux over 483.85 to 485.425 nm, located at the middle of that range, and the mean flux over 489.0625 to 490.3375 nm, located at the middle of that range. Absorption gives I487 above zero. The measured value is 0.26 nm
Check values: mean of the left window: 29.2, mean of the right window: 28.5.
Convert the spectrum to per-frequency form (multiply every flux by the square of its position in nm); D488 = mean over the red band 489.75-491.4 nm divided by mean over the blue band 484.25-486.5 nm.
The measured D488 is 1.11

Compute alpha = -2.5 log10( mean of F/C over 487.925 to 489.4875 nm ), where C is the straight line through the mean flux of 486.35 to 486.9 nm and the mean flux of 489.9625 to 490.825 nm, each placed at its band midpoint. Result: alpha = 0.092 mag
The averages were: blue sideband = 26.3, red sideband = 31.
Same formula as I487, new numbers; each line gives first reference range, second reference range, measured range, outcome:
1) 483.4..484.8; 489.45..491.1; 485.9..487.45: 0.18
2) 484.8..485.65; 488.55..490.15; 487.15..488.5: 0.04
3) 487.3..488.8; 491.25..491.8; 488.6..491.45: -0.15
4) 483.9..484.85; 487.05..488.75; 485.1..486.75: 0.06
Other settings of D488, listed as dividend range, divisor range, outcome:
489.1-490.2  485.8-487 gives 1.11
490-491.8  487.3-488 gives 1.08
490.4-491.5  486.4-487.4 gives 1.15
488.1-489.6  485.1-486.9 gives 0.99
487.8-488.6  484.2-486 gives 0.95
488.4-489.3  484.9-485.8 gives 0.90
